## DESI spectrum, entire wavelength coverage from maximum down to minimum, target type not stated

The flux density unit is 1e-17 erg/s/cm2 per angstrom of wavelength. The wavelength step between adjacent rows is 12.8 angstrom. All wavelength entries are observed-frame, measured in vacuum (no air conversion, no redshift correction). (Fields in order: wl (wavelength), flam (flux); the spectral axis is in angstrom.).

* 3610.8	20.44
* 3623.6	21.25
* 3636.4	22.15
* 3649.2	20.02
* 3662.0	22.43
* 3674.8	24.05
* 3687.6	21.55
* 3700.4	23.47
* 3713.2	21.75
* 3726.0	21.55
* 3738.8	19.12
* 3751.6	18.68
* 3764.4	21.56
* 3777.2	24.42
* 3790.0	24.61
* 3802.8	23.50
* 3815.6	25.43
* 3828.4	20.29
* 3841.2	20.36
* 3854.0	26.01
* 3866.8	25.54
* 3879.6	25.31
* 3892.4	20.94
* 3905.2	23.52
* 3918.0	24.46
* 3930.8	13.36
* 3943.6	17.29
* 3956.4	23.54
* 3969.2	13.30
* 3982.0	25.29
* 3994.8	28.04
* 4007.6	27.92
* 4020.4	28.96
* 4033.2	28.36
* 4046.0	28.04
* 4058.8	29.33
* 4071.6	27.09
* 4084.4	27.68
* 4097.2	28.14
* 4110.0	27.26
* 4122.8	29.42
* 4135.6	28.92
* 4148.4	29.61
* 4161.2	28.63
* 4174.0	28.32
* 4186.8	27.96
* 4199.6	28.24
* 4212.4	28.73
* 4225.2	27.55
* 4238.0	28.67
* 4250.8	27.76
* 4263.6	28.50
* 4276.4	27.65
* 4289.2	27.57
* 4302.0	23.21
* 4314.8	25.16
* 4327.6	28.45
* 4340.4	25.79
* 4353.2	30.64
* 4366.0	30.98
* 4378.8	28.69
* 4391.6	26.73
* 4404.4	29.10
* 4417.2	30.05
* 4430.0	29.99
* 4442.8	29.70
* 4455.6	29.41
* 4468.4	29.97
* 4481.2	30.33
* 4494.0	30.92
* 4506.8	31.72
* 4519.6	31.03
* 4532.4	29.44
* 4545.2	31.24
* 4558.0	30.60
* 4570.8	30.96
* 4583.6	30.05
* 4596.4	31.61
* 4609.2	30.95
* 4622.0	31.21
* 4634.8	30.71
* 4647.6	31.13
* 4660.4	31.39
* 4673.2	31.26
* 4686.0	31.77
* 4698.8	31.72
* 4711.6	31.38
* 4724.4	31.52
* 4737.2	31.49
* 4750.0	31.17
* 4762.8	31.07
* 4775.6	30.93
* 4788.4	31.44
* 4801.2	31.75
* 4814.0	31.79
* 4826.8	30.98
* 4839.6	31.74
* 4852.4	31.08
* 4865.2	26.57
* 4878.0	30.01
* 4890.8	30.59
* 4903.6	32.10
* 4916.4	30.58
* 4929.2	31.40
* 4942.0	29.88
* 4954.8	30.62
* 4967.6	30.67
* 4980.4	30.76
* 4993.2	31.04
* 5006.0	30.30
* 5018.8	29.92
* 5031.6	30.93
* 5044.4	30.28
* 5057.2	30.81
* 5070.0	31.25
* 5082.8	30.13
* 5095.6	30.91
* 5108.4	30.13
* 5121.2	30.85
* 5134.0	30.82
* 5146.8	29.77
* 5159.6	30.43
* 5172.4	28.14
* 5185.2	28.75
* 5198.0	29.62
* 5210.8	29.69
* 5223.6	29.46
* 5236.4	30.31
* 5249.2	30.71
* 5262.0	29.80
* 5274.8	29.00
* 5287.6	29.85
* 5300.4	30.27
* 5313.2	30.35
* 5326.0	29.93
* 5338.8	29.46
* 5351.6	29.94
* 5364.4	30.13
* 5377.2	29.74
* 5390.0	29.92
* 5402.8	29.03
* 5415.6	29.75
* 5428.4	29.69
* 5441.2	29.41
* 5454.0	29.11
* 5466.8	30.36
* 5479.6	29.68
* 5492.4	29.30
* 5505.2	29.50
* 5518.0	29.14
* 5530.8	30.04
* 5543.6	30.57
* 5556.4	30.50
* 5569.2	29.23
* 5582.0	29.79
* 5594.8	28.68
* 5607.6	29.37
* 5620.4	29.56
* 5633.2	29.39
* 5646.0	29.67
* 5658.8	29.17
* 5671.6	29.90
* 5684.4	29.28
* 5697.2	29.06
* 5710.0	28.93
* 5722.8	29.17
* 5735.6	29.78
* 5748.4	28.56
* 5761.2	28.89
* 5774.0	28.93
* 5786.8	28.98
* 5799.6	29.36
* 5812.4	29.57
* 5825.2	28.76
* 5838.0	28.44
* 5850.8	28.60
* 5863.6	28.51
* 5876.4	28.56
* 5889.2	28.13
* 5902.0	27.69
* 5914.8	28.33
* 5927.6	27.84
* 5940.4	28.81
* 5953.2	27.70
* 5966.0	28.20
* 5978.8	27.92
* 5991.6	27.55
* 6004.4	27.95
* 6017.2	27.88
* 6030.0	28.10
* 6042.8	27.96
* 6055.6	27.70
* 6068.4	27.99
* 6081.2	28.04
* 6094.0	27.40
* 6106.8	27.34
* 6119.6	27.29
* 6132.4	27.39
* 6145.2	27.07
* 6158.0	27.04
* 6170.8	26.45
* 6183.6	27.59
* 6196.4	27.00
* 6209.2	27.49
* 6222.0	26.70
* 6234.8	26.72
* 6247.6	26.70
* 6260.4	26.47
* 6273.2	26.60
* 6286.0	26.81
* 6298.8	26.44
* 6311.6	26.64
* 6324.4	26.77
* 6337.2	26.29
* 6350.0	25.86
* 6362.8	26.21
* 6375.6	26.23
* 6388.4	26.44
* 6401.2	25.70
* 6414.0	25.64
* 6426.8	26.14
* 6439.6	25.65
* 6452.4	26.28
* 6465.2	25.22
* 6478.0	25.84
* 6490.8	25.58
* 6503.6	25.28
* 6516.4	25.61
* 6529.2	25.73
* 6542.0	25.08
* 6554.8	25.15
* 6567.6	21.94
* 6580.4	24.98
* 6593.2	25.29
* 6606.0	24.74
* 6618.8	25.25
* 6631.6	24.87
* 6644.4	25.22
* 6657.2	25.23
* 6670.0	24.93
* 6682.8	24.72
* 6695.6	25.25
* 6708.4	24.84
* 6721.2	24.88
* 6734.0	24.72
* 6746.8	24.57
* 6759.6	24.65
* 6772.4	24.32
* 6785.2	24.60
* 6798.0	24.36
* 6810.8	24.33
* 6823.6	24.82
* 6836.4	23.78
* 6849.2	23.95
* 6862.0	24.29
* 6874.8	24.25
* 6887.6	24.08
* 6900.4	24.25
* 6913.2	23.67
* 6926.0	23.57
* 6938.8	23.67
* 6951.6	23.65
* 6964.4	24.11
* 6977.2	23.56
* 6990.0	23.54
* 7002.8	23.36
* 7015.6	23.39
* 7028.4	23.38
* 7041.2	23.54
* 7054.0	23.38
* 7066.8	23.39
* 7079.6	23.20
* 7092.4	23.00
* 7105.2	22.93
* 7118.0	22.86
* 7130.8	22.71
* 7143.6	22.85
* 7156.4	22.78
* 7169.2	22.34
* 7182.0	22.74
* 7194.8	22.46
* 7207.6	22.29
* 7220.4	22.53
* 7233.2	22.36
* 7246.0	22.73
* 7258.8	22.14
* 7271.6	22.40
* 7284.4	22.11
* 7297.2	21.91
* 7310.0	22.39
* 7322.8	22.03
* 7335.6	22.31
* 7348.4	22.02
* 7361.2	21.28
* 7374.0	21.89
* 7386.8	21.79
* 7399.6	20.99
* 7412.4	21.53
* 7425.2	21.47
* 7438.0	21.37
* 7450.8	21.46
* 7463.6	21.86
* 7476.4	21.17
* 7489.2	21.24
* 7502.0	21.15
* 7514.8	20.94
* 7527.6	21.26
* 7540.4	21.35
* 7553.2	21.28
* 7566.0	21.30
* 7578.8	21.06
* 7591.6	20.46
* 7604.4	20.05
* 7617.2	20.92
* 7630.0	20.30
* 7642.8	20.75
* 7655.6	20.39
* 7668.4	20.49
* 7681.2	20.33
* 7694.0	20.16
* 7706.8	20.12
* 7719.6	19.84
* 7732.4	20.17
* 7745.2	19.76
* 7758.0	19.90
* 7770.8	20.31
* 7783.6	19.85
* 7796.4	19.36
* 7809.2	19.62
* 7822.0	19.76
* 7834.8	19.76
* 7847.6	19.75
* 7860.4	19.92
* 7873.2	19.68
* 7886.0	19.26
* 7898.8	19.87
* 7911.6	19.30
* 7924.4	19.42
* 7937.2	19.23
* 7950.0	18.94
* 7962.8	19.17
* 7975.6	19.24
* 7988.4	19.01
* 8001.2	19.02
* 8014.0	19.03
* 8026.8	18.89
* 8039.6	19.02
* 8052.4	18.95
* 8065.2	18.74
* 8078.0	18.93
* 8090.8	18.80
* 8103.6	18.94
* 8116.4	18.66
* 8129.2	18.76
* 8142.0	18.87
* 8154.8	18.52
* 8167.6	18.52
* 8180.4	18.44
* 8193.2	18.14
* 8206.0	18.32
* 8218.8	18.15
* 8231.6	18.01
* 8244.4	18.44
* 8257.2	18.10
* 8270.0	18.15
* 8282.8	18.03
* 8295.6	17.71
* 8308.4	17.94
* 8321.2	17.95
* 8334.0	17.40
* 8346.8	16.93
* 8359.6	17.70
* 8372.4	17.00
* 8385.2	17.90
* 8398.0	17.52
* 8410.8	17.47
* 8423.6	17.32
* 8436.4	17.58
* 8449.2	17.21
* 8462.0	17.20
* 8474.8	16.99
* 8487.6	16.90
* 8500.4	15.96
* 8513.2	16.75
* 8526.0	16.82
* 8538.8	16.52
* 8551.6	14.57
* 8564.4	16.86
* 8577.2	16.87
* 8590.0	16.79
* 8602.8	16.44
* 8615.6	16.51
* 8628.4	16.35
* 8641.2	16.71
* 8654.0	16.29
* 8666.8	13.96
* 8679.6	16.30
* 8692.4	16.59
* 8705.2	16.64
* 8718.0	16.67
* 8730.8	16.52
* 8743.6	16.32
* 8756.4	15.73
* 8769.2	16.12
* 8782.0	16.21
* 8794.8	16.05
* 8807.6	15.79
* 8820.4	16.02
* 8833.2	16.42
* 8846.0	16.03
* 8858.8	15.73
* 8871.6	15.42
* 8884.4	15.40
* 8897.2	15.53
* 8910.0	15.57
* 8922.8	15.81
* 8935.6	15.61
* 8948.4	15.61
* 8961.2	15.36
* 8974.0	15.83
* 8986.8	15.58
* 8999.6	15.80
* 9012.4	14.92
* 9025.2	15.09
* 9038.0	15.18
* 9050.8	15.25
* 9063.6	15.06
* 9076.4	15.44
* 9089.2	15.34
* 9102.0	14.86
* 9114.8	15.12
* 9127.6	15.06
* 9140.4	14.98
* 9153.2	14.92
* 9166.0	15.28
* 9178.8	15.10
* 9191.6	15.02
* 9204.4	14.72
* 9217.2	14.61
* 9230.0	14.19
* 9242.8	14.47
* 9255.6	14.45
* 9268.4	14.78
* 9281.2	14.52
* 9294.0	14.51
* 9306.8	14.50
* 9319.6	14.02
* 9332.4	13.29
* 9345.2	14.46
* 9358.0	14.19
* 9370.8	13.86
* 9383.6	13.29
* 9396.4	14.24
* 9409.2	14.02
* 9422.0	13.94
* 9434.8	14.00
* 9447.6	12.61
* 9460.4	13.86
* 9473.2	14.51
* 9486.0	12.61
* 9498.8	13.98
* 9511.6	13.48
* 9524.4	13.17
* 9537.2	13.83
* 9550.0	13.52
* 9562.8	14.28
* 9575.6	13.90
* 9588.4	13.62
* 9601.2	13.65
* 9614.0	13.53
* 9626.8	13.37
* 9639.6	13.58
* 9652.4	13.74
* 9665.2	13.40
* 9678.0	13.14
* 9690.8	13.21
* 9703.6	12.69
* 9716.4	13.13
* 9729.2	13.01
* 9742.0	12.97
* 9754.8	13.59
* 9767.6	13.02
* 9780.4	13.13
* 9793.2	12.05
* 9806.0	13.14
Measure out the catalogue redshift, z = 0.000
